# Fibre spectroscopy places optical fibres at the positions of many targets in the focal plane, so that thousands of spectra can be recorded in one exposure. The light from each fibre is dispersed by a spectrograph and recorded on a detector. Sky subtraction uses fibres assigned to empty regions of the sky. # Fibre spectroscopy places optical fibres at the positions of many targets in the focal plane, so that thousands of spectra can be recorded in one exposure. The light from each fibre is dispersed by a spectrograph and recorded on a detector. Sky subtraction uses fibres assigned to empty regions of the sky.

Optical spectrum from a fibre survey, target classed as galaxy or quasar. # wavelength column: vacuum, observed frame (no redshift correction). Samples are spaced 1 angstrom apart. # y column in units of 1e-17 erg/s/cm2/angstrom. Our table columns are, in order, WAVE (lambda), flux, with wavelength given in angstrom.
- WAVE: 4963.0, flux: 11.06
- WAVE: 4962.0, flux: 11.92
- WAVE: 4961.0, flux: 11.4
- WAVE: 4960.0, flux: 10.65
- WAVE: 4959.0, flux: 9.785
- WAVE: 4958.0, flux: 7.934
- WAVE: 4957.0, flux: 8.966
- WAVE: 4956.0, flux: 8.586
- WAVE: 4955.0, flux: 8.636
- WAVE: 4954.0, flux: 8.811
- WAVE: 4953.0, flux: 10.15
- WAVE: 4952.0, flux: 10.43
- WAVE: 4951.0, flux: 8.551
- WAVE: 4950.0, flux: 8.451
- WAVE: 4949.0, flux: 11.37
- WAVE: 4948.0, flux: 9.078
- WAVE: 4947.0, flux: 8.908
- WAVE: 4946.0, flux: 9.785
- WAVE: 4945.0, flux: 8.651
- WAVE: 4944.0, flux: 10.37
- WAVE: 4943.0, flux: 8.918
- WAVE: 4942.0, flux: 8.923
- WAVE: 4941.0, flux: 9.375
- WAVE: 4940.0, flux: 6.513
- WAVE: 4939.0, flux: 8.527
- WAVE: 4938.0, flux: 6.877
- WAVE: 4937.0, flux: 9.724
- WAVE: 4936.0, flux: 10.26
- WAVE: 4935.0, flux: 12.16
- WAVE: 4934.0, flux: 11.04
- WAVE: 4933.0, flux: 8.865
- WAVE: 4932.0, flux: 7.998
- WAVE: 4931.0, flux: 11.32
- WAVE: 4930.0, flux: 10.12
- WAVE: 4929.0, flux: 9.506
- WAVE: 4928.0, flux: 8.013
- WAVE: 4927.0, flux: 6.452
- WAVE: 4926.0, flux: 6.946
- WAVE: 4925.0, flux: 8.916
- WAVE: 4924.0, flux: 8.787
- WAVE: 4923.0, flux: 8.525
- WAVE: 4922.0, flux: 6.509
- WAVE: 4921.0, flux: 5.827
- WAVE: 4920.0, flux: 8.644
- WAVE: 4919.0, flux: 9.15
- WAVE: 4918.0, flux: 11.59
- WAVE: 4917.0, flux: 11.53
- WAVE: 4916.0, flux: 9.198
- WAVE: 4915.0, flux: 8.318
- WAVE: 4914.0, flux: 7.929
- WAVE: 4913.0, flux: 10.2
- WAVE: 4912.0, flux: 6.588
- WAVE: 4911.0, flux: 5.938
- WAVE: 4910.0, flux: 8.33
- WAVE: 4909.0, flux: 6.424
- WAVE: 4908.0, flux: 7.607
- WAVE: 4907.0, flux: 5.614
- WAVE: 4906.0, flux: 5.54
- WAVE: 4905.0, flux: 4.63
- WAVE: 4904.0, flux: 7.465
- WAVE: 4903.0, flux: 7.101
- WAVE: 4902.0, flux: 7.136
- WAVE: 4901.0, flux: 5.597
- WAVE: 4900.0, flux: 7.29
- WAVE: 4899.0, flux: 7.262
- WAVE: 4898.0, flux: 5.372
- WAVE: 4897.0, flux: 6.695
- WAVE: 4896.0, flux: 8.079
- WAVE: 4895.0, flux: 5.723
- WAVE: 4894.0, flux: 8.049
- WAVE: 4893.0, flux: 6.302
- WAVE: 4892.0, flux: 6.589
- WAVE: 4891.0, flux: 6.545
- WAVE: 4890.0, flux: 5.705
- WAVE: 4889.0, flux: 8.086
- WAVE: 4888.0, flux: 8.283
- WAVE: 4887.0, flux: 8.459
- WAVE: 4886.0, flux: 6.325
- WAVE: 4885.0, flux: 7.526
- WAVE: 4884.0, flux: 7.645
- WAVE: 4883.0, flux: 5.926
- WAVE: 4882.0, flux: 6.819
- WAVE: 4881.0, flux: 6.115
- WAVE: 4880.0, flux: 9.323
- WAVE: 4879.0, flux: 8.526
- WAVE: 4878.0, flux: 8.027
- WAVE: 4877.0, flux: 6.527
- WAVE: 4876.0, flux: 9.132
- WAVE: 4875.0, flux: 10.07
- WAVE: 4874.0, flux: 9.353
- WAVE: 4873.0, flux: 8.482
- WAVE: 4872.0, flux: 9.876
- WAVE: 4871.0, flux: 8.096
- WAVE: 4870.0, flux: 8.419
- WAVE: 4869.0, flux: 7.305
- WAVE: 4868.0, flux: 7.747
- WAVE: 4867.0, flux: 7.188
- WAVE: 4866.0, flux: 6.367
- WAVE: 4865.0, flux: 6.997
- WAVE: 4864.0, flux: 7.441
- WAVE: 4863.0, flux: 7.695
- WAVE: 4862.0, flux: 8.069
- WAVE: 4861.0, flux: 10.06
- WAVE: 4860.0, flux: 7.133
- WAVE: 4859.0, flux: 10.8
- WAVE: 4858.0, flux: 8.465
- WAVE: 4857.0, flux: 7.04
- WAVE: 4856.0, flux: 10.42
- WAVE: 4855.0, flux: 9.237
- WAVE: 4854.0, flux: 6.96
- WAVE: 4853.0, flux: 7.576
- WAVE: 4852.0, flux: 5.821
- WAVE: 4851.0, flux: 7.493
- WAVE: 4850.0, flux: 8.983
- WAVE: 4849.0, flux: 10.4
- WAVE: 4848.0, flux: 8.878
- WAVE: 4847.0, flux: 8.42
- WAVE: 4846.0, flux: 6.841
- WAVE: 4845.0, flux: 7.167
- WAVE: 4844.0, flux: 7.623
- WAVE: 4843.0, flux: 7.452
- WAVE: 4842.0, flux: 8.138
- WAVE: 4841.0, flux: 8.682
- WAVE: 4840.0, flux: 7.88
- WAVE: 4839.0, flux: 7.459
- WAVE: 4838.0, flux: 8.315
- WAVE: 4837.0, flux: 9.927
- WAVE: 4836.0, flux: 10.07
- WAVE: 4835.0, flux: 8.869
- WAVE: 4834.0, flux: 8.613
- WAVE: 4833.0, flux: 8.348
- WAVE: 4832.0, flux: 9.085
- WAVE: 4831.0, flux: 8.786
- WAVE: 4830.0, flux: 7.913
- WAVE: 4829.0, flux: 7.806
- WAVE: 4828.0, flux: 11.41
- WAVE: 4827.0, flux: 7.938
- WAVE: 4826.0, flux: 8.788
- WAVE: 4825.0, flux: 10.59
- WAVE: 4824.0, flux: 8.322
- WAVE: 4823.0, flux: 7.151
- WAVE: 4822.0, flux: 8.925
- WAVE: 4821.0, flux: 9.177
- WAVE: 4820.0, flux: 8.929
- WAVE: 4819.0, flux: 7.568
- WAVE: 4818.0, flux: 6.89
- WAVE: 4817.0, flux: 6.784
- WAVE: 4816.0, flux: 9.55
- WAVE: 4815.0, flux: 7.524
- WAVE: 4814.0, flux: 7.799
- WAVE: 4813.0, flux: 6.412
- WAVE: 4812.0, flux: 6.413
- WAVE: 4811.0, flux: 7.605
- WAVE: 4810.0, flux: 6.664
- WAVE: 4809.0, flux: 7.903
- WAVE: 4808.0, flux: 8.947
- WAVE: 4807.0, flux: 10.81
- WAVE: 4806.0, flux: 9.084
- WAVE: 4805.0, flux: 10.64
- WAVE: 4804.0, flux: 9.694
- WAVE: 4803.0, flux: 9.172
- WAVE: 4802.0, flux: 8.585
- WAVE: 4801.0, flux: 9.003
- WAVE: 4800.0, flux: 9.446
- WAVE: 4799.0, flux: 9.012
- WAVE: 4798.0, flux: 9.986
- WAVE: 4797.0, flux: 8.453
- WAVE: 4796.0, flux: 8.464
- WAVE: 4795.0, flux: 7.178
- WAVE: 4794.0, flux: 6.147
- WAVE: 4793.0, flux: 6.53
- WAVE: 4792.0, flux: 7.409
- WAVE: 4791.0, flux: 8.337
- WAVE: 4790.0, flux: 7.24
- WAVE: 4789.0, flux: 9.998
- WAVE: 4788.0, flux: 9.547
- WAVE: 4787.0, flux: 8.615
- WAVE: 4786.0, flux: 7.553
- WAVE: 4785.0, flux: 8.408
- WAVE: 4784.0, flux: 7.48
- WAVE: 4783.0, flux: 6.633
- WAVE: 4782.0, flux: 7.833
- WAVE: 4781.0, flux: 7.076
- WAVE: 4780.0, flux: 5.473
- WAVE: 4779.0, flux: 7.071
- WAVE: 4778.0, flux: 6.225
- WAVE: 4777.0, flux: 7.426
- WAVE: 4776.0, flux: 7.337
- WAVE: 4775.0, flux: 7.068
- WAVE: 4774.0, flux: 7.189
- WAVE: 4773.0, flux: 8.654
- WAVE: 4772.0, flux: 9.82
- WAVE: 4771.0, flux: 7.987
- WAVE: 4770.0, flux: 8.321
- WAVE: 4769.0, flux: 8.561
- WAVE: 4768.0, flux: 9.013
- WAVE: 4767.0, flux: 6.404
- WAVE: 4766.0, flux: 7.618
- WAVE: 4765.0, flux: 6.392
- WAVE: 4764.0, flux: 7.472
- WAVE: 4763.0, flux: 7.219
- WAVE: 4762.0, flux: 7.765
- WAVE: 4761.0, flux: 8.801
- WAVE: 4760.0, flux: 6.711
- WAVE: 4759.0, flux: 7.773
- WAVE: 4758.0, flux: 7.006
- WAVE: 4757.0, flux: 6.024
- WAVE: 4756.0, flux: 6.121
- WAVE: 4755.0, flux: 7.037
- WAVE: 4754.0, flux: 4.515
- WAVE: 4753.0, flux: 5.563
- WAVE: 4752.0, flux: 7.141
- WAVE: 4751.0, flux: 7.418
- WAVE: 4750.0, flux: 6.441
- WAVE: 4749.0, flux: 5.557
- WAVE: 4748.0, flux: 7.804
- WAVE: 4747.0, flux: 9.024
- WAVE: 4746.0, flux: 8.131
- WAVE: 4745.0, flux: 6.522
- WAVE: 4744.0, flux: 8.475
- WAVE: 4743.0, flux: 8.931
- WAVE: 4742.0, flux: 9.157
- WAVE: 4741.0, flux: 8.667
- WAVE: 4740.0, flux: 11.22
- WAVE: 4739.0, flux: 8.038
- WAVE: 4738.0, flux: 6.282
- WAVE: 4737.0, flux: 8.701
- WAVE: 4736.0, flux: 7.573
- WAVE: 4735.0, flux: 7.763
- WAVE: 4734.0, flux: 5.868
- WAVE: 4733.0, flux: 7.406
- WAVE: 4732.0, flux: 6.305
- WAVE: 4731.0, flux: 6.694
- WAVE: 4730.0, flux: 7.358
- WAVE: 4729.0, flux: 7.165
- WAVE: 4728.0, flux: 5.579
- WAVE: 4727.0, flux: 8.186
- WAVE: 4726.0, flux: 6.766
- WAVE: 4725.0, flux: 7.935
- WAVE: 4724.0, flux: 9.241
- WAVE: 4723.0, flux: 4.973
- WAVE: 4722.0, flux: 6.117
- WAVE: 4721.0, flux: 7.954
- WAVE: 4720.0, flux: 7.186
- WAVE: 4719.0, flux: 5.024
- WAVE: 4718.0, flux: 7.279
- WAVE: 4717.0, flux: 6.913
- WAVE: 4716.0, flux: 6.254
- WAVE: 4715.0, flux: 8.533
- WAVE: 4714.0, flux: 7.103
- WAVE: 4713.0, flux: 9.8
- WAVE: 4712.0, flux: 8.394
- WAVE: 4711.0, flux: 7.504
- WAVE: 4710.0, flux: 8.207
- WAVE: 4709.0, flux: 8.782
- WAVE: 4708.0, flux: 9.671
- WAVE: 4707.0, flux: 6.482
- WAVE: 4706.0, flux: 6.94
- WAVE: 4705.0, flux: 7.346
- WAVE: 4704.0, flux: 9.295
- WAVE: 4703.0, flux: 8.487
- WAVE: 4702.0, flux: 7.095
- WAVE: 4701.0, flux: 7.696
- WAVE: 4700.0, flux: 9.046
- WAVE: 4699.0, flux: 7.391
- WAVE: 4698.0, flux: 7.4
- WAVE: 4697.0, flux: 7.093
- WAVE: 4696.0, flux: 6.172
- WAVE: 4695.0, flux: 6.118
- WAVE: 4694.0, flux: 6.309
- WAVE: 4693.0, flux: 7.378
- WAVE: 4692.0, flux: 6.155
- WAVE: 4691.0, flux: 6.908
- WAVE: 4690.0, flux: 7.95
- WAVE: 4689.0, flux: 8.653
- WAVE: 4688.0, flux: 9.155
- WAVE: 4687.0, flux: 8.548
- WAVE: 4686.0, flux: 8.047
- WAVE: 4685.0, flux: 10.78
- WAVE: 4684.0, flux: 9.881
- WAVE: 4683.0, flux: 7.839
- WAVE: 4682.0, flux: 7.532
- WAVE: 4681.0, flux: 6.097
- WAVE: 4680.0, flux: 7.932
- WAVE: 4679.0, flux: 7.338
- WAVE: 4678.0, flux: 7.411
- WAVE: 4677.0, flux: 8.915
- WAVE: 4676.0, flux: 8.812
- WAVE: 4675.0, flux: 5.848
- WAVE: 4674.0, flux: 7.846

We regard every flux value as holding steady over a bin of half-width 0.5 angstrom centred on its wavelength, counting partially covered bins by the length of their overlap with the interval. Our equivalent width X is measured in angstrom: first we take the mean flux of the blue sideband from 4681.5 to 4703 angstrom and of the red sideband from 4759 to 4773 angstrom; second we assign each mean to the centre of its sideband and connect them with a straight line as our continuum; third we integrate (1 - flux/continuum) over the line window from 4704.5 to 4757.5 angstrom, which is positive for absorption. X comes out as 3.1 angstrom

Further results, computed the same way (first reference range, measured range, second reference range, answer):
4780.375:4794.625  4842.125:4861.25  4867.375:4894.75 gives -1.2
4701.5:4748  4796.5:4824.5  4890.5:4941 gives -2.4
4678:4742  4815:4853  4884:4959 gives -2.0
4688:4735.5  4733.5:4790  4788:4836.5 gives 2.4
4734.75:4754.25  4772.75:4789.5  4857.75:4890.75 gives 0.3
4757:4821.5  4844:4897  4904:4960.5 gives 3.3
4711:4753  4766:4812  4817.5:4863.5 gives -0.8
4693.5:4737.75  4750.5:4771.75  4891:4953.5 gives 1.0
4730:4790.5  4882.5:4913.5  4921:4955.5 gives 6.3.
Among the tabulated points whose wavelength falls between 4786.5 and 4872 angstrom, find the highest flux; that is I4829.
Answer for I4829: 11.41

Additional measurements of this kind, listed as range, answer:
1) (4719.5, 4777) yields 11.22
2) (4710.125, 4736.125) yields 9.8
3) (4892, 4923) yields 11.59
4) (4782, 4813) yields 10.81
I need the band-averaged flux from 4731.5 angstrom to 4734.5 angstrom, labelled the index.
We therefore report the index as 6.53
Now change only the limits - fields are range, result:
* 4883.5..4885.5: 7.59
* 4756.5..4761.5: 7.26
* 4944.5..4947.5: 9.11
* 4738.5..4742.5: 9.27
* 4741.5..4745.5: 8.27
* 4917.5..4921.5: 8.8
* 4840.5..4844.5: 7.97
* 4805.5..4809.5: 9.19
